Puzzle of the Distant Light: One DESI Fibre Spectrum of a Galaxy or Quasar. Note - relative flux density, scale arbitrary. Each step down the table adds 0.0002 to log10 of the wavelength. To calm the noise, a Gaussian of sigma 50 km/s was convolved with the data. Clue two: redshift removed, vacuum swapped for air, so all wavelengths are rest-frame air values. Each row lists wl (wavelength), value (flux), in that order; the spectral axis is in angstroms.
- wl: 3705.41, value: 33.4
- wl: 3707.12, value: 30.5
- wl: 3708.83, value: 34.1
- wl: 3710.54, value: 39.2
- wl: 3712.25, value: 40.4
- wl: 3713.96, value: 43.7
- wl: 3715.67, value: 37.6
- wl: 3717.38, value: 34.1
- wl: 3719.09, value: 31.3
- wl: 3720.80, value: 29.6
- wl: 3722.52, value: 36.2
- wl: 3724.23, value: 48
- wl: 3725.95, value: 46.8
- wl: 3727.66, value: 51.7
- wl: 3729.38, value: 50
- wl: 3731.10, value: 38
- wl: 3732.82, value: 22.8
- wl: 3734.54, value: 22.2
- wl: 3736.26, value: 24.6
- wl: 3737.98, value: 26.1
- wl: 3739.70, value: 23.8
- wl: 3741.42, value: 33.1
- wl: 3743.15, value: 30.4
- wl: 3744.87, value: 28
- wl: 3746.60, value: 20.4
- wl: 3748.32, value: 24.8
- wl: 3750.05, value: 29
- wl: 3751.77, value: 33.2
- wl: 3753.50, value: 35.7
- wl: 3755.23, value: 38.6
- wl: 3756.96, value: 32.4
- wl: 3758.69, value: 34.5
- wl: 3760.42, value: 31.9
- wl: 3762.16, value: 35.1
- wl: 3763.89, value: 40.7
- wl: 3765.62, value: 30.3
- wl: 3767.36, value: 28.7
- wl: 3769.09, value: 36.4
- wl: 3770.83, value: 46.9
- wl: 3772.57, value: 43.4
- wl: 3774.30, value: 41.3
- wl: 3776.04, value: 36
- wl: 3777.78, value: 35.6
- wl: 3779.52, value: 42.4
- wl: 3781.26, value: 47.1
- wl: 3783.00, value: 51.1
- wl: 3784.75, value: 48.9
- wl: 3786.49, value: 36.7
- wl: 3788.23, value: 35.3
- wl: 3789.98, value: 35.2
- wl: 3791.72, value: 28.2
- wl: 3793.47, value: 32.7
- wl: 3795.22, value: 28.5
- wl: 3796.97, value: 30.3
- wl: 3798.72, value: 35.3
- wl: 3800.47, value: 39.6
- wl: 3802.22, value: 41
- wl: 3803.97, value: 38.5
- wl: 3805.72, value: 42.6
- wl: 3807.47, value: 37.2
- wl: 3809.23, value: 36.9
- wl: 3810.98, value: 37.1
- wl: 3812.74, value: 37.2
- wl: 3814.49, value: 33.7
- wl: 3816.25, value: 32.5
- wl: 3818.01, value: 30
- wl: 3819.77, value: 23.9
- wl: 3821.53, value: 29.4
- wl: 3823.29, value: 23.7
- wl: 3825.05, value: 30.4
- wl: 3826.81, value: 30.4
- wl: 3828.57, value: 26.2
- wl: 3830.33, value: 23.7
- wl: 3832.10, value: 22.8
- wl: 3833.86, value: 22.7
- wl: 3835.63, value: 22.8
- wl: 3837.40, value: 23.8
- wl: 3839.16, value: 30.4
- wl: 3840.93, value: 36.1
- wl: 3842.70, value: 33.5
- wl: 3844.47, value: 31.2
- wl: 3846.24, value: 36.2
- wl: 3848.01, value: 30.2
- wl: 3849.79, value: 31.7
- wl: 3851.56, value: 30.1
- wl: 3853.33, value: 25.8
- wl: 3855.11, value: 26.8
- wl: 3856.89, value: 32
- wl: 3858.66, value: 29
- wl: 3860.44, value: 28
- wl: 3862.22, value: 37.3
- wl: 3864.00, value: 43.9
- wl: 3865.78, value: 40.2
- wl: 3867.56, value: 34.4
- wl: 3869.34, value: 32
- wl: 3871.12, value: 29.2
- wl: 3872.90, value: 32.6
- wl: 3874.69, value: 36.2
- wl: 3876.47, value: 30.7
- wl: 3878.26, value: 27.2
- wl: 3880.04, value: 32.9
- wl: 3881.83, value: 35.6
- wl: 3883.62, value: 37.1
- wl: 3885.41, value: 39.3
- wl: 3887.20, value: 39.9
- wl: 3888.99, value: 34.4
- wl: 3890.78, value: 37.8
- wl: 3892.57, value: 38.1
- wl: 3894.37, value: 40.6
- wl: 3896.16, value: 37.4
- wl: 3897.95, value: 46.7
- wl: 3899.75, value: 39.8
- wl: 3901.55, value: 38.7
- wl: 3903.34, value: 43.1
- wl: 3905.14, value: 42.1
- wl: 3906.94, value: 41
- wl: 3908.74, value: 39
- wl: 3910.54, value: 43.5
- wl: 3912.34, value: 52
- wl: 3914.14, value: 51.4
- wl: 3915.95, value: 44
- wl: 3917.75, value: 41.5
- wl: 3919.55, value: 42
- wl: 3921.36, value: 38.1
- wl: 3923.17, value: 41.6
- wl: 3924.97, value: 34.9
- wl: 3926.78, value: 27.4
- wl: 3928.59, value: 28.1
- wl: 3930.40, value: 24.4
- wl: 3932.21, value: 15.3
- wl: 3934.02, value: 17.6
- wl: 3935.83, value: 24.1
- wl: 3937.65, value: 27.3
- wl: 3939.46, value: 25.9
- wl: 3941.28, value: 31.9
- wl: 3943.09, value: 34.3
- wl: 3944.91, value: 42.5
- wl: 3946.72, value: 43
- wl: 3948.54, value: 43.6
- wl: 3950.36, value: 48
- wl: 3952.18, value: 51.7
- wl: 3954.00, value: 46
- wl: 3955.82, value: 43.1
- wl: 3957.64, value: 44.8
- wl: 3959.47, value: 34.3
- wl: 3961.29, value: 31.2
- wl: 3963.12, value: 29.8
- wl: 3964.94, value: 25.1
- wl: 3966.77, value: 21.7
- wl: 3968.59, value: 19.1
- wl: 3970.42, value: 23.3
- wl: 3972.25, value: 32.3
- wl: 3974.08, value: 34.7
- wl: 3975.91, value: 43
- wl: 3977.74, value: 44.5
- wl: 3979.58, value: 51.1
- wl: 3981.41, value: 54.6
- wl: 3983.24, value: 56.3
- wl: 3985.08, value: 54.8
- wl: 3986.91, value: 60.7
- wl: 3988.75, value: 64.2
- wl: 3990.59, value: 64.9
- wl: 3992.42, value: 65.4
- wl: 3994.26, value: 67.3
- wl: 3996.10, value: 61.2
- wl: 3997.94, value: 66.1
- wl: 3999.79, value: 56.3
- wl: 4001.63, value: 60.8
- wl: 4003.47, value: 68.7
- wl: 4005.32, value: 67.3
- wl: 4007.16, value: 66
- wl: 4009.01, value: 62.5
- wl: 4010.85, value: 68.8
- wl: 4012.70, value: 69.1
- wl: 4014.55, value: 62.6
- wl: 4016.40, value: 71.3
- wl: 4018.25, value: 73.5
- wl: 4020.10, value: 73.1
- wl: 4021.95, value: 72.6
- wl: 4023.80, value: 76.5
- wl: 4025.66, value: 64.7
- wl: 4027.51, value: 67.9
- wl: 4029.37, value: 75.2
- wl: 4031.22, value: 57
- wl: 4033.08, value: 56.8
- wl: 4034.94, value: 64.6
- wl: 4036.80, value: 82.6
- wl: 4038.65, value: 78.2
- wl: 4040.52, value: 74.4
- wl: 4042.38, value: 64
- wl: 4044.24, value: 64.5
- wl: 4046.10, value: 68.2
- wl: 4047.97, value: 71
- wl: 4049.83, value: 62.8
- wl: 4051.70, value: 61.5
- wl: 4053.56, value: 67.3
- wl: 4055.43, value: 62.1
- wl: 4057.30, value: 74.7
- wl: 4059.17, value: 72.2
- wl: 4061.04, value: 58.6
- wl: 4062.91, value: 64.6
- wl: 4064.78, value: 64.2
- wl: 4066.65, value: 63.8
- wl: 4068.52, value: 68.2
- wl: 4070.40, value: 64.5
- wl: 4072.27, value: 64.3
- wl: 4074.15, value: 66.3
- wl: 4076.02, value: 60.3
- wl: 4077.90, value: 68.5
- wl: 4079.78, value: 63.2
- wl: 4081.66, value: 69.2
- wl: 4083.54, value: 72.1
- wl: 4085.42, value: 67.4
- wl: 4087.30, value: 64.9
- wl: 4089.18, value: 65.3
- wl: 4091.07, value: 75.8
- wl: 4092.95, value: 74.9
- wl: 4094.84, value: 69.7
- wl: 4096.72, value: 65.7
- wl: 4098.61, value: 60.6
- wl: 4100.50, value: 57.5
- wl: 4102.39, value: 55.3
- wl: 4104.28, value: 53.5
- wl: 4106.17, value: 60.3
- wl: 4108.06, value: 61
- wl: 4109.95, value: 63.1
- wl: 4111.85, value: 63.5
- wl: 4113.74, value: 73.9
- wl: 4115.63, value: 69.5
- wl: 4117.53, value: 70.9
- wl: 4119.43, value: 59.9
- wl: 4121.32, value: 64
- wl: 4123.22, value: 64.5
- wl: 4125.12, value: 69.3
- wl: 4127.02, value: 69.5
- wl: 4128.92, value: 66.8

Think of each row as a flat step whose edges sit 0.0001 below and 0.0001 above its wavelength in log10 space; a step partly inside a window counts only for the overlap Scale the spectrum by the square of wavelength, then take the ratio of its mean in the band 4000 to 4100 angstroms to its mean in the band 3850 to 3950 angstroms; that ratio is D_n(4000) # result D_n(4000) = 2.04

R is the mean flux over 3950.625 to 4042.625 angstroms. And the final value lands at 56.5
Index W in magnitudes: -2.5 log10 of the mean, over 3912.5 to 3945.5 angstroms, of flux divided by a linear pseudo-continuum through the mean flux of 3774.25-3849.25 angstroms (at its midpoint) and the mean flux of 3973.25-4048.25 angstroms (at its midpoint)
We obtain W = 0.47 mag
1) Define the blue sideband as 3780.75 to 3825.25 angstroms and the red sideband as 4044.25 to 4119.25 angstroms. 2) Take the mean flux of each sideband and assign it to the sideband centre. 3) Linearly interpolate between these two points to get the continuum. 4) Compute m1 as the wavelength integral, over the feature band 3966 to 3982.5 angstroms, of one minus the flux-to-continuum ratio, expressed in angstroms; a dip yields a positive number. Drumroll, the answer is 5.4 angstroms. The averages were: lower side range 35.5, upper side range 65.6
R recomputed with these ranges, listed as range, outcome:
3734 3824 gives 34.3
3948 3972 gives 35.3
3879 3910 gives 39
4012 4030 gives 70.6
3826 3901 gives 32.8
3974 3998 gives 56.8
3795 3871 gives 31.8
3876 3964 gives 37.3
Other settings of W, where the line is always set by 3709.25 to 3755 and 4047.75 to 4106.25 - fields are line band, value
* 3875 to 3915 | 0.23 mag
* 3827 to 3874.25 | 0.42 mag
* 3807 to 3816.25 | 0.15 mag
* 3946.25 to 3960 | 0.21 mag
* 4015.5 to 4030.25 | -0.19 mag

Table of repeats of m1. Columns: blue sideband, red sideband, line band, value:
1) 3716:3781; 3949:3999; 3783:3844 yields 8.42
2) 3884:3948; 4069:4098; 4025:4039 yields -2.41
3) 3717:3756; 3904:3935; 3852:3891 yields 2.28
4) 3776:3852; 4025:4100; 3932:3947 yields 6.34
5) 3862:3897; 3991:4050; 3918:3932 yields 3.86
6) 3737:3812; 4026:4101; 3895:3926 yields 5.00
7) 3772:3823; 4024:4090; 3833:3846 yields 3.92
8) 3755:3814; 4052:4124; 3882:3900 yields 3.16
